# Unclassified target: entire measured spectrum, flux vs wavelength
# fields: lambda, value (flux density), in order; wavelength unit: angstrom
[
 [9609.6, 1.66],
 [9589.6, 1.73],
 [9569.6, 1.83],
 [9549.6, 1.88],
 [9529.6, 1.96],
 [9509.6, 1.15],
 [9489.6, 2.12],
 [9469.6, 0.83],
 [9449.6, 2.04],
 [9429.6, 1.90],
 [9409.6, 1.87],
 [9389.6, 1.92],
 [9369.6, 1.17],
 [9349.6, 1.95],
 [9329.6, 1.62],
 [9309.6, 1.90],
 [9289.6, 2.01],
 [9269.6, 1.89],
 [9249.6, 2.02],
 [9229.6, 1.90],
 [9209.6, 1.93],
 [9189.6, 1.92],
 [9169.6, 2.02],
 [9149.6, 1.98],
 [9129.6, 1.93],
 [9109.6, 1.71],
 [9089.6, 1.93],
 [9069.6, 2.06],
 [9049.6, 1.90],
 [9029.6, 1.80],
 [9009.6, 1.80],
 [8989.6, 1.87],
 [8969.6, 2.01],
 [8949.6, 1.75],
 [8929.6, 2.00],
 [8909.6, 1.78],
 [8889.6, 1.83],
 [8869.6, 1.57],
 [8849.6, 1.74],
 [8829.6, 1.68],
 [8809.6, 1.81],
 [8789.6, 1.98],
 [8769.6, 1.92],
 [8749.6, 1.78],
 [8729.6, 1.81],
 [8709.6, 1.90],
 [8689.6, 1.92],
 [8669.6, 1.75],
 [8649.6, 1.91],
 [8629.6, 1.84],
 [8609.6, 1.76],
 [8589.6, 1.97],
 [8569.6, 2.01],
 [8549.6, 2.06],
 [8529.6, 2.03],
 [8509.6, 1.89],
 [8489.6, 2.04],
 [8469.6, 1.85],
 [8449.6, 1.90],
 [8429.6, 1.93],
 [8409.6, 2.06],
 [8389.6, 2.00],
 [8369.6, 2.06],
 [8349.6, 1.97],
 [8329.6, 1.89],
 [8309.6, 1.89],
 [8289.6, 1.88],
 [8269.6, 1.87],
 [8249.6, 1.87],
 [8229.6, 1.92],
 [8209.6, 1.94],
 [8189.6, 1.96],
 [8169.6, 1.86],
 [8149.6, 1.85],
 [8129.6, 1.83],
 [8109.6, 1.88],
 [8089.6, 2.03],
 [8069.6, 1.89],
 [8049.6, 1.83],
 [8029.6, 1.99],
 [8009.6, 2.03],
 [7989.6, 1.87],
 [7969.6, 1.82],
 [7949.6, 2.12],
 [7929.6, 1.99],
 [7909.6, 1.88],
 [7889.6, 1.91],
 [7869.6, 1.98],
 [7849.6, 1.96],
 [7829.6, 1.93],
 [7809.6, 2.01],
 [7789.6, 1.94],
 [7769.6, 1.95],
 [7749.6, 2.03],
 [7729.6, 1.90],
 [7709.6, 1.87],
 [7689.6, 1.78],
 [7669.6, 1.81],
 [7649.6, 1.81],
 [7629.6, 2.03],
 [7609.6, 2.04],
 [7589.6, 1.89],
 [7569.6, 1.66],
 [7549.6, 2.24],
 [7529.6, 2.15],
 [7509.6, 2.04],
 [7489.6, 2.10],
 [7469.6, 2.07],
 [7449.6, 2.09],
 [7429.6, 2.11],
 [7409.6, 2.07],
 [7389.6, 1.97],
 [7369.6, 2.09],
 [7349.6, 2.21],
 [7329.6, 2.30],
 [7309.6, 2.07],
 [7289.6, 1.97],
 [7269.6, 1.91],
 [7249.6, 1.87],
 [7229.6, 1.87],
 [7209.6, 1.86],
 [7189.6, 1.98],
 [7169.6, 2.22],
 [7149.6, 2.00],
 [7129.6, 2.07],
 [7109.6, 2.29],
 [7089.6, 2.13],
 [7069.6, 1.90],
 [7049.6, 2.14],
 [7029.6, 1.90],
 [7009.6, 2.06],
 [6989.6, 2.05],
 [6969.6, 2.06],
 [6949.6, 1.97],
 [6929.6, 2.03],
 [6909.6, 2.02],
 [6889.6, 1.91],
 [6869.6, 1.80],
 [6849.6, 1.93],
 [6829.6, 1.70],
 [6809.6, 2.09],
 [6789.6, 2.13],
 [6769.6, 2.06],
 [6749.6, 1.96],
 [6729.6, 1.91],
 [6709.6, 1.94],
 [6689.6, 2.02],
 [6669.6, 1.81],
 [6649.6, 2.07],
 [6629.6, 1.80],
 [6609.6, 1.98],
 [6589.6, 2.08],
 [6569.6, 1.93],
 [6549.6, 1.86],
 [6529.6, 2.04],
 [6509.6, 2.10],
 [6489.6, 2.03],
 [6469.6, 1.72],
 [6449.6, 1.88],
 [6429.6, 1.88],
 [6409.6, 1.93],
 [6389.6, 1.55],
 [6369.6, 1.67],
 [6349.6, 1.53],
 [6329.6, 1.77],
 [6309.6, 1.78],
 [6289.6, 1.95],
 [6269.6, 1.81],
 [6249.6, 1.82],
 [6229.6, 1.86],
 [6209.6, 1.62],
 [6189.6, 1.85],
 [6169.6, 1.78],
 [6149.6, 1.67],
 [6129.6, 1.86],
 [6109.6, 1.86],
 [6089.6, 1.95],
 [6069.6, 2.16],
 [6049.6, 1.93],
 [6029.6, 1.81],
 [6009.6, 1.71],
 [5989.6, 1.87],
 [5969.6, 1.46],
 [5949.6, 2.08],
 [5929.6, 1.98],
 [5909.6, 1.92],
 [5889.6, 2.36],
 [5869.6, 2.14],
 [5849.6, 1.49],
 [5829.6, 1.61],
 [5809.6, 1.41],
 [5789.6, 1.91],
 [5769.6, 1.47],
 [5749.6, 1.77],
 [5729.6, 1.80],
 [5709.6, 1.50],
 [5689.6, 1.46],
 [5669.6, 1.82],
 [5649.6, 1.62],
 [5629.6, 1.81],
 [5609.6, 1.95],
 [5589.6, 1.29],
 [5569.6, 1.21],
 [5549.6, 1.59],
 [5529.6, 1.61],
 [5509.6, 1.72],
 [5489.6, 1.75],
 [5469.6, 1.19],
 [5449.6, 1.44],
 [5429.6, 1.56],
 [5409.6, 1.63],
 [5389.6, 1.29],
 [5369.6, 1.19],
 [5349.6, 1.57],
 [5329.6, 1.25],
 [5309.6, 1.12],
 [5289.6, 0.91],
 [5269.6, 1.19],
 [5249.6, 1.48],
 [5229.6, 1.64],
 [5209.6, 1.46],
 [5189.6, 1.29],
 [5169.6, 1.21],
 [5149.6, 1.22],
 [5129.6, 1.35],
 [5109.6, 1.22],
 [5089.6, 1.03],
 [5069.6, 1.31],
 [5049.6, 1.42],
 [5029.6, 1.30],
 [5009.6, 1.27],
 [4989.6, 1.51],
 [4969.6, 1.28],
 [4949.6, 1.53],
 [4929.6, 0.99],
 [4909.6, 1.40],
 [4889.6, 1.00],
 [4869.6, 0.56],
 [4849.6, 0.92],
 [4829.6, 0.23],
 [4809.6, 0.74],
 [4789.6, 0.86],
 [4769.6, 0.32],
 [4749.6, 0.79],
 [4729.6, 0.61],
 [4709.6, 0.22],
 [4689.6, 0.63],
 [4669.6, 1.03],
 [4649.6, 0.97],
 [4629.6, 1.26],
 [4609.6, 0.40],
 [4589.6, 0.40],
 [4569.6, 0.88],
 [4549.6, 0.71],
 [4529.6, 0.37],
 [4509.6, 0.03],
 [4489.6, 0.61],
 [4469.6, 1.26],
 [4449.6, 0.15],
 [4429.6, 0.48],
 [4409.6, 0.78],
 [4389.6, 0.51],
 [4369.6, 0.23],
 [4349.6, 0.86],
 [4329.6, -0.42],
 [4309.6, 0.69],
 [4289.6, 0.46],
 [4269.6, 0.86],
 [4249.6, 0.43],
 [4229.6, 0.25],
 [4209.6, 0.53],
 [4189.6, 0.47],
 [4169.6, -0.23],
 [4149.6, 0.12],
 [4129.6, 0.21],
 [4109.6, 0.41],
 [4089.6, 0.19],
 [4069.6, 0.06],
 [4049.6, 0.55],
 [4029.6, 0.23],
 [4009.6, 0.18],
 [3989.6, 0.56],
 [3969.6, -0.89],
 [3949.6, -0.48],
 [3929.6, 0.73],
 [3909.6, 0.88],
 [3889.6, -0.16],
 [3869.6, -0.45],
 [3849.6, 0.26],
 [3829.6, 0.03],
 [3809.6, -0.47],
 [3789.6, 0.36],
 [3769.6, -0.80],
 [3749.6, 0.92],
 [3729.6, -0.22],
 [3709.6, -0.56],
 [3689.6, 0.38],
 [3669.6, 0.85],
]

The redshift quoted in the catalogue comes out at 0.228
